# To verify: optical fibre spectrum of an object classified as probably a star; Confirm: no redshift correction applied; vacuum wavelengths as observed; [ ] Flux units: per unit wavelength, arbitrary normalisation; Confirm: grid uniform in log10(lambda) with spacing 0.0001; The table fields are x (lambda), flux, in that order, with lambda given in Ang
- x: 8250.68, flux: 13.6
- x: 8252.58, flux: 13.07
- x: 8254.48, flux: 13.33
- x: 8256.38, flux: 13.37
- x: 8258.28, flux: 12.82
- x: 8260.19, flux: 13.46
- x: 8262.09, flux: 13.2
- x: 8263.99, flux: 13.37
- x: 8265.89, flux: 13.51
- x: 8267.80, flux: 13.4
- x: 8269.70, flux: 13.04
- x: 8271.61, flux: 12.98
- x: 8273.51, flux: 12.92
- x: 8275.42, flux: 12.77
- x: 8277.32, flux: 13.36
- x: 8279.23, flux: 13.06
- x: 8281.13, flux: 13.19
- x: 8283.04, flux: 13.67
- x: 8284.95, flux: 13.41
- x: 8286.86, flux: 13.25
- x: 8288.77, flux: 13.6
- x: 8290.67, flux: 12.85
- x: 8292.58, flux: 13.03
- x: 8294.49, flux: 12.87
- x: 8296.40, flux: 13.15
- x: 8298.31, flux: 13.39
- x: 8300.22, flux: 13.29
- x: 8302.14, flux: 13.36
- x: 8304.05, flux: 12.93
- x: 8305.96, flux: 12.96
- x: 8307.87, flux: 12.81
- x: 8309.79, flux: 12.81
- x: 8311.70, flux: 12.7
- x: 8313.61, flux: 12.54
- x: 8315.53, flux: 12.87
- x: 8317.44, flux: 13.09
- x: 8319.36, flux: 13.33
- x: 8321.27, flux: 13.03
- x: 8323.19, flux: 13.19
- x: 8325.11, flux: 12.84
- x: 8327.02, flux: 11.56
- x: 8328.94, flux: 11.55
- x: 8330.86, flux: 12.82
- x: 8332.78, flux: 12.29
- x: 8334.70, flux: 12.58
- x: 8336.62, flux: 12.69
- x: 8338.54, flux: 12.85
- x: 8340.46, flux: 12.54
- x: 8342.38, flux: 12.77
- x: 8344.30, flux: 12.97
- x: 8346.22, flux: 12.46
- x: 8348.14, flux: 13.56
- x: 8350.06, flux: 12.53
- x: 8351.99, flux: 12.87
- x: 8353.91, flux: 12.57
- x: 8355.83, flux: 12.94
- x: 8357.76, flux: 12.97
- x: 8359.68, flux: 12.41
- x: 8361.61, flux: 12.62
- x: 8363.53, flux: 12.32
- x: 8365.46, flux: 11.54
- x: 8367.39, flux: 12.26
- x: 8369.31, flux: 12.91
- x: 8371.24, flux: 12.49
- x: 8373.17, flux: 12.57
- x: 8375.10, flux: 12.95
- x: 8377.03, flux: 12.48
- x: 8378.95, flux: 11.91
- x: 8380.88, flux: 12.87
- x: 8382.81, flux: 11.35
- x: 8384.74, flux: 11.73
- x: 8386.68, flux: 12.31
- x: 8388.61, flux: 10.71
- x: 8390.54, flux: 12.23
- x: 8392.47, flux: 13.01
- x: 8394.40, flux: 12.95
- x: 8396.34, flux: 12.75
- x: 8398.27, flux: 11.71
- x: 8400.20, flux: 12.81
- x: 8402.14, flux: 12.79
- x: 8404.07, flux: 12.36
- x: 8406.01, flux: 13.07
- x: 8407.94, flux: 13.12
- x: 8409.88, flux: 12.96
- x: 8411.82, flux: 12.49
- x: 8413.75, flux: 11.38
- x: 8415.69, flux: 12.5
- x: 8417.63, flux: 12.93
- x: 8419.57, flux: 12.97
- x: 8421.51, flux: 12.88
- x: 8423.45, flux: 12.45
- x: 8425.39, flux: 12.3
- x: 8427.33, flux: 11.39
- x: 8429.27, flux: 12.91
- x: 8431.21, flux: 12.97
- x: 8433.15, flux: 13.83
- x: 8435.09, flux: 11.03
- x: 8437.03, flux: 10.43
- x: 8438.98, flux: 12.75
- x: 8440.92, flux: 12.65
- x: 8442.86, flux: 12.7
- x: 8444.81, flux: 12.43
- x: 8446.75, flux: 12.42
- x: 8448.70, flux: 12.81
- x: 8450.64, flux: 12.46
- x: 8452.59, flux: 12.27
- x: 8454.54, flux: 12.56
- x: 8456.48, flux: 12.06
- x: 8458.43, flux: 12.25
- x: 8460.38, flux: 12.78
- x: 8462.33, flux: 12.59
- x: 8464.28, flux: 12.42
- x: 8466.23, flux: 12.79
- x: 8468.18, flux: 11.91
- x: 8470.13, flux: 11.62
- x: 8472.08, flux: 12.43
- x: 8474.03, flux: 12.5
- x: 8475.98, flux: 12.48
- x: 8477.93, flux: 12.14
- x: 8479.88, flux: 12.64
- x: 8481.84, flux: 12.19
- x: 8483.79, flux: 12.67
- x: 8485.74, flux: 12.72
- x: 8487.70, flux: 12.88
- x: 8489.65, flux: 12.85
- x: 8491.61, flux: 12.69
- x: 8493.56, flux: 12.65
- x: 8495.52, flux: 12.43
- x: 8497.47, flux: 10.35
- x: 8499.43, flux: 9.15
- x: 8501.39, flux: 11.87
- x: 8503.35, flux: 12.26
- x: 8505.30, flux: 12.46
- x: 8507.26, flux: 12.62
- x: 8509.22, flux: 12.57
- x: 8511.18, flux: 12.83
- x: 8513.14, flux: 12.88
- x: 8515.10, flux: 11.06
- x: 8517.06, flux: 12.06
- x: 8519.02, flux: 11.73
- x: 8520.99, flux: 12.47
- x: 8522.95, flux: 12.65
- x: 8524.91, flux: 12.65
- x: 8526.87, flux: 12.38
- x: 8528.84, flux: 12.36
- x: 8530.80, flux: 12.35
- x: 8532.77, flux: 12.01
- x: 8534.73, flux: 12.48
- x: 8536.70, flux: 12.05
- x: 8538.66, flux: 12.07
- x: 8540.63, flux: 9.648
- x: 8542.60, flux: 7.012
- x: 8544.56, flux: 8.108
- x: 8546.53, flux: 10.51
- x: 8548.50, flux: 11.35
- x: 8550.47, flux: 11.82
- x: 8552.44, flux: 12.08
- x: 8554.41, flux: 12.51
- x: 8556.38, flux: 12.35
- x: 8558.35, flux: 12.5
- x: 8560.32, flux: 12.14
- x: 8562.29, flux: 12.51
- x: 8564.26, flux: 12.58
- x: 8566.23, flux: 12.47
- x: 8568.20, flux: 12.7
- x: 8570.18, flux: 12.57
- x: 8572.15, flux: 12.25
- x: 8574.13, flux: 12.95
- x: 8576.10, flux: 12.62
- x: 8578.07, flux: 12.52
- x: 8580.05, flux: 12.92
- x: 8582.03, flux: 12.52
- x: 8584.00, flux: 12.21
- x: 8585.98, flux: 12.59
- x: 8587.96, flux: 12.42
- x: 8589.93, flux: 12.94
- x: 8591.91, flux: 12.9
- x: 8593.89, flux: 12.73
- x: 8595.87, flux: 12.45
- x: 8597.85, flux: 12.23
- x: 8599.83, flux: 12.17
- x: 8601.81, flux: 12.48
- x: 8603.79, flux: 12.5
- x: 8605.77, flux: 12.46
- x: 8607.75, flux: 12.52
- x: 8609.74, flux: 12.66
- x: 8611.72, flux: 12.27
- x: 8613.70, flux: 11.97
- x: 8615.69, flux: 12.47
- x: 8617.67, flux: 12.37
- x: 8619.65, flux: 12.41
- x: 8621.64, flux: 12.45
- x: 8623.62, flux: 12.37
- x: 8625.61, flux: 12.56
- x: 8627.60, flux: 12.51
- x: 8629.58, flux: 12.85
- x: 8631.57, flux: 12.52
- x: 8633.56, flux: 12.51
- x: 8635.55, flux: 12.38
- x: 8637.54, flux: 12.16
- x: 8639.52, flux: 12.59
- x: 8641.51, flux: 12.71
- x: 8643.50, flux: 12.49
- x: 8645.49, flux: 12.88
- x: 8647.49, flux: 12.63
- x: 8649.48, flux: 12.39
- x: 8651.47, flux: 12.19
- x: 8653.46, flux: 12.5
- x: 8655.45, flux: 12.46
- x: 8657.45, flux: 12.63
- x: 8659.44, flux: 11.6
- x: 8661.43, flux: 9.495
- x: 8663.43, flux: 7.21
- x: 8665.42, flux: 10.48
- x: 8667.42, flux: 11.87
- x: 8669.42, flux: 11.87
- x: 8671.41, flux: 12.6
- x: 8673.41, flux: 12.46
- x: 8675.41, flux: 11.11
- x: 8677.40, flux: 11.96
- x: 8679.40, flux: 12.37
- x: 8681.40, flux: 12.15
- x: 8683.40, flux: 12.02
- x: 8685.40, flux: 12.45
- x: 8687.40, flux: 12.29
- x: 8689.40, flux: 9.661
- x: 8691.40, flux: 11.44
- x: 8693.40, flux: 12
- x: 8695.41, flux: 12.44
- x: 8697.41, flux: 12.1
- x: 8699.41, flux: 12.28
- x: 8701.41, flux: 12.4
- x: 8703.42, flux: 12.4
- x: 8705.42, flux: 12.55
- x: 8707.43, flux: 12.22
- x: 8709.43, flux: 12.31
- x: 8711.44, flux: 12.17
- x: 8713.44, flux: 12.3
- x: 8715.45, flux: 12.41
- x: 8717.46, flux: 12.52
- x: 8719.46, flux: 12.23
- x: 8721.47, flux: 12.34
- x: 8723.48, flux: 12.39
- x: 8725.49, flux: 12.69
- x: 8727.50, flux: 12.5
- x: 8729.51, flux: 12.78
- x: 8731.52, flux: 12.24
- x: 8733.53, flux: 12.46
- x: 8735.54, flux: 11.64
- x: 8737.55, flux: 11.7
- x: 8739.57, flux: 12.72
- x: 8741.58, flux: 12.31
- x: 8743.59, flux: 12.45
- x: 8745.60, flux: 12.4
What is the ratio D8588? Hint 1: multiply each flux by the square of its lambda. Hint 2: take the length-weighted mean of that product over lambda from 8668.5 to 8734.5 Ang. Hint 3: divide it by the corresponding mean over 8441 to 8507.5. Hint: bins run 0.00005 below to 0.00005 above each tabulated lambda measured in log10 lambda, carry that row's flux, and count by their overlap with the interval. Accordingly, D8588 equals 1.0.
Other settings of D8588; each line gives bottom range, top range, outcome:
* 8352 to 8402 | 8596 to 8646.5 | 1.06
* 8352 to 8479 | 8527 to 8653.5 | 1.02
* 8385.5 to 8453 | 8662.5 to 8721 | 1.02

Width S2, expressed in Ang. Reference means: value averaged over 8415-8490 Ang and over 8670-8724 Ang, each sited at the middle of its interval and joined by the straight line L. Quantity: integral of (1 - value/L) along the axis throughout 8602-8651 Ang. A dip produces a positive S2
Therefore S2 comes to -1.0 Ang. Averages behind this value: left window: 12.4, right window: 12.1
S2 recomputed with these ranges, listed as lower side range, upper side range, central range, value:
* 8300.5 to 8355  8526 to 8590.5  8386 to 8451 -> -0.08 Ang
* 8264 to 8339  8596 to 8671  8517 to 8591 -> 1.99 Ang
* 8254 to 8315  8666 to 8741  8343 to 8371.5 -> 0.73 Ang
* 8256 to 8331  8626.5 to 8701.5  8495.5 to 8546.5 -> 3.20 Ang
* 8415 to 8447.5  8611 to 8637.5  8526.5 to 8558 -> 2.82 Ang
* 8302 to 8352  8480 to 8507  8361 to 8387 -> 0.55 Ang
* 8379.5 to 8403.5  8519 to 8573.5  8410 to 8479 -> -1.63 Ang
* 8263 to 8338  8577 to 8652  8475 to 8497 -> 0.29 Ang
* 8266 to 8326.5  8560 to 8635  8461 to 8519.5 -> 2.26 Ang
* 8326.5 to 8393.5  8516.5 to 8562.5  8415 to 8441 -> -0.60 Ang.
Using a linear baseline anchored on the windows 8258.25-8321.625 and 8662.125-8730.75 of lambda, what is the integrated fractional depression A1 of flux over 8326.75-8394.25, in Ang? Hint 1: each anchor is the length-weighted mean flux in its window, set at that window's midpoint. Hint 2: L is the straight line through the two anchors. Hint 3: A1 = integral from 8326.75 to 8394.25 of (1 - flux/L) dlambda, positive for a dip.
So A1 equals 2.5 Ang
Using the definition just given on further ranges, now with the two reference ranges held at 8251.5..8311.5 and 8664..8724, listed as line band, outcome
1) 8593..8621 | -0.3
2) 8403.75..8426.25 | 0.3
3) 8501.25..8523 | 0.4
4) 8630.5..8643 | -0.3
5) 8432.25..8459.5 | 0.8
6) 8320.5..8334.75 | 0.6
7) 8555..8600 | -0.7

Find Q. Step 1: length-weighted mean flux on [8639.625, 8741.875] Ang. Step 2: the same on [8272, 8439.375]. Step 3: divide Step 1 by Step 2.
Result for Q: 0.95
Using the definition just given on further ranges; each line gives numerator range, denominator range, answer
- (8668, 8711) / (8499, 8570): 1.02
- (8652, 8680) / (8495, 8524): 0.96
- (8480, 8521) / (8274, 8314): 0.93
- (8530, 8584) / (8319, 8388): 0.95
